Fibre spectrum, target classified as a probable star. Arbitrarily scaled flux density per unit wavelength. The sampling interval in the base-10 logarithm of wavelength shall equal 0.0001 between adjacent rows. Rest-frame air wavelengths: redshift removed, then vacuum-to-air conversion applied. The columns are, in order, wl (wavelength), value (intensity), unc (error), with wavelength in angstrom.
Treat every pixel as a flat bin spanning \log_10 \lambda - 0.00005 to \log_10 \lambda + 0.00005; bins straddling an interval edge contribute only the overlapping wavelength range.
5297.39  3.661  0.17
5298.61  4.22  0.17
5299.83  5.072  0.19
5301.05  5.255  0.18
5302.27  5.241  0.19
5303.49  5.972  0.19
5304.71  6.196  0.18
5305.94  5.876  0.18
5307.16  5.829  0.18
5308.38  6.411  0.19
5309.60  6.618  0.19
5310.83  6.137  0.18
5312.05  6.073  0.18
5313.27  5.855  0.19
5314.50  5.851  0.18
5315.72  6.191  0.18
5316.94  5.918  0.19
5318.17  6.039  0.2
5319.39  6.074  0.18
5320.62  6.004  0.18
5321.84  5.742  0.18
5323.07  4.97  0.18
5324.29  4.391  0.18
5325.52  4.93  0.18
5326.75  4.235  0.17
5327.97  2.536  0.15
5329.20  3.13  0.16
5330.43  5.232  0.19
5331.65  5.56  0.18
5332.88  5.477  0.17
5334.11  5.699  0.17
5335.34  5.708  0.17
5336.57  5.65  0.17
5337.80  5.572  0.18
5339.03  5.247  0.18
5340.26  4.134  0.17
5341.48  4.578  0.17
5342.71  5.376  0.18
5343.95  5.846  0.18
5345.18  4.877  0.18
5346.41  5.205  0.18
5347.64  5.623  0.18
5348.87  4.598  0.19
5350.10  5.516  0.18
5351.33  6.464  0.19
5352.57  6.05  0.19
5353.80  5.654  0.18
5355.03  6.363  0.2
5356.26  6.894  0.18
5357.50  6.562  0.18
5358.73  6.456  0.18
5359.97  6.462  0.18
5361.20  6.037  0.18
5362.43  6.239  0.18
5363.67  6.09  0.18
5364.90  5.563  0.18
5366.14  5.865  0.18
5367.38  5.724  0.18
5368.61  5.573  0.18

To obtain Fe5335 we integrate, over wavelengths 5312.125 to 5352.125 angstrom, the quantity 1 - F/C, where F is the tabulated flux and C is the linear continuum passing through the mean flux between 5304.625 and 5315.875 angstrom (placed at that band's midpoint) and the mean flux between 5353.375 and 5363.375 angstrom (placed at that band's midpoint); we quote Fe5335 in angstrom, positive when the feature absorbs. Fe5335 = 6.0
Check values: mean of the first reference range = 6.09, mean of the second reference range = 6.34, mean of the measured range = 5.27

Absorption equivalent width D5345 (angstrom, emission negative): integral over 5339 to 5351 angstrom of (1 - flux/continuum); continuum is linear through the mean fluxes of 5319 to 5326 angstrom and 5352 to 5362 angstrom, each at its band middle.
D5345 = 1.7 angstrom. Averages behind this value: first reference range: 5.33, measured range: 5.13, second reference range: 6.32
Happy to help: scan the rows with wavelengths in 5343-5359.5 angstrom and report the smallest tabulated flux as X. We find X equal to 4.598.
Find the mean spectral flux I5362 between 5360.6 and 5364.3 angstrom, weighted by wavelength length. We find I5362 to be 6.13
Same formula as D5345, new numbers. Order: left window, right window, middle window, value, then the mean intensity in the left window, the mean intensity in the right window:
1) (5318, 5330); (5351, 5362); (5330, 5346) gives 0.3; 4.77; 6.32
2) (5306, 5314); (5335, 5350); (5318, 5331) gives 2.1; 6.13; 5.2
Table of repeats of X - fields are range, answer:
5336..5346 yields 4.134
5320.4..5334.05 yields 2.536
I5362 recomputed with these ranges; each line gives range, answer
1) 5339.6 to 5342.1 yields 4.39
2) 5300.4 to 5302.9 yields 5.26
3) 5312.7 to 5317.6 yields 5.95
